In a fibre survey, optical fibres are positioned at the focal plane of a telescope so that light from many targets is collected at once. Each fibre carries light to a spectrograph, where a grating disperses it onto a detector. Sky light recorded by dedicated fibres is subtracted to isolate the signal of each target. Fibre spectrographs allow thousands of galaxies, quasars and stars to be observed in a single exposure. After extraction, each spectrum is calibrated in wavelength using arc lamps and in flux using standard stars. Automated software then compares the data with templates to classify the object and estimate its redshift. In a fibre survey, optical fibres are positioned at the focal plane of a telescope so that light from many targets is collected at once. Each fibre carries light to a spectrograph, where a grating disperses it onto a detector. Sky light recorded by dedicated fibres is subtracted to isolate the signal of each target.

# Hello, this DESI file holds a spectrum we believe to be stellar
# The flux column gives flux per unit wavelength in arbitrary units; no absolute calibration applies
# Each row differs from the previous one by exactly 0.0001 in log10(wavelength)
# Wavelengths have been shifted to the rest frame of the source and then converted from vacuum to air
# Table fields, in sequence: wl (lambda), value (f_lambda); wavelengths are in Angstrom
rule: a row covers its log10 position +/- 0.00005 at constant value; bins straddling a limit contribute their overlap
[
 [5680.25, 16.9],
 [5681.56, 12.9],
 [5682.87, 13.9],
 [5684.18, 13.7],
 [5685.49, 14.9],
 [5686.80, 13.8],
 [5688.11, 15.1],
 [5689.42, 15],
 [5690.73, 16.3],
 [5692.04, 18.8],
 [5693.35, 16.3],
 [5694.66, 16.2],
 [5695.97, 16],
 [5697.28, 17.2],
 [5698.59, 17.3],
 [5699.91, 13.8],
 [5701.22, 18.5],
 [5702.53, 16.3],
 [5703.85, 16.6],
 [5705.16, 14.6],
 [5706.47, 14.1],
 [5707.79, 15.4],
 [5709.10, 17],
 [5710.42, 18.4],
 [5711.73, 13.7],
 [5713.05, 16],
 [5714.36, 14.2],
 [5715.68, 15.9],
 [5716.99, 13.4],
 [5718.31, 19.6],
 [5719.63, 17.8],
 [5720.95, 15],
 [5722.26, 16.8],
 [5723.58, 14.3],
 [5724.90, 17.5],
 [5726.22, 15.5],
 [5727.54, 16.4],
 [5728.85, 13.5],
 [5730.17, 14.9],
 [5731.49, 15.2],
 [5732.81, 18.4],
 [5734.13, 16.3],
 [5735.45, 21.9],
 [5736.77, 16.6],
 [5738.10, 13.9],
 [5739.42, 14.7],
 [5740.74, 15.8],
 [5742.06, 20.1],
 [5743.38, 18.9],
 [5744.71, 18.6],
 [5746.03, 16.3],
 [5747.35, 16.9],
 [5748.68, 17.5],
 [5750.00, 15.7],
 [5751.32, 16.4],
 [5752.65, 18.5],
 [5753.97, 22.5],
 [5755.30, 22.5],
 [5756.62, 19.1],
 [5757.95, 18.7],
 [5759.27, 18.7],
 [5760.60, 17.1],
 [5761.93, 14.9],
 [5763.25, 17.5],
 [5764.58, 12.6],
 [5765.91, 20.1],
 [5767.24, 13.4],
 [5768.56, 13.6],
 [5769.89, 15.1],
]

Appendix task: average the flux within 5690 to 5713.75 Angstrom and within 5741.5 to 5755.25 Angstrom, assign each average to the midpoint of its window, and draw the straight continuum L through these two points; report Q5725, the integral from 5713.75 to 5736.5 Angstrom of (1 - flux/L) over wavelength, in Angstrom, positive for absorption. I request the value 1.32 Angstrom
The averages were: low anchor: 16.2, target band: 16.3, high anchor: 18.3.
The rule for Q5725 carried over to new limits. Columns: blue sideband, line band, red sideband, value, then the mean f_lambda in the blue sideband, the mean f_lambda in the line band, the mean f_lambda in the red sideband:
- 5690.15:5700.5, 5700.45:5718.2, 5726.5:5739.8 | 0.6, 16.5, 15.8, 16.2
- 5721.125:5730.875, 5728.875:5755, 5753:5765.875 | -0.7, 15.5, 17.3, 18.3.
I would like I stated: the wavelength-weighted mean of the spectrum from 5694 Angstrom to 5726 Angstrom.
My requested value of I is 16.1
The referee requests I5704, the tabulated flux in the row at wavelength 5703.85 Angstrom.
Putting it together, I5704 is 16.6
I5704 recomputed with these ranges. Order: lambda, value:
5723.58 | 14.3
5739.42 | 14.7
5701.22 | 18.5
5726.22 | 15.5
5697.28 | 17.2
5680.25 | 16.9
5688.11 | 15.1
